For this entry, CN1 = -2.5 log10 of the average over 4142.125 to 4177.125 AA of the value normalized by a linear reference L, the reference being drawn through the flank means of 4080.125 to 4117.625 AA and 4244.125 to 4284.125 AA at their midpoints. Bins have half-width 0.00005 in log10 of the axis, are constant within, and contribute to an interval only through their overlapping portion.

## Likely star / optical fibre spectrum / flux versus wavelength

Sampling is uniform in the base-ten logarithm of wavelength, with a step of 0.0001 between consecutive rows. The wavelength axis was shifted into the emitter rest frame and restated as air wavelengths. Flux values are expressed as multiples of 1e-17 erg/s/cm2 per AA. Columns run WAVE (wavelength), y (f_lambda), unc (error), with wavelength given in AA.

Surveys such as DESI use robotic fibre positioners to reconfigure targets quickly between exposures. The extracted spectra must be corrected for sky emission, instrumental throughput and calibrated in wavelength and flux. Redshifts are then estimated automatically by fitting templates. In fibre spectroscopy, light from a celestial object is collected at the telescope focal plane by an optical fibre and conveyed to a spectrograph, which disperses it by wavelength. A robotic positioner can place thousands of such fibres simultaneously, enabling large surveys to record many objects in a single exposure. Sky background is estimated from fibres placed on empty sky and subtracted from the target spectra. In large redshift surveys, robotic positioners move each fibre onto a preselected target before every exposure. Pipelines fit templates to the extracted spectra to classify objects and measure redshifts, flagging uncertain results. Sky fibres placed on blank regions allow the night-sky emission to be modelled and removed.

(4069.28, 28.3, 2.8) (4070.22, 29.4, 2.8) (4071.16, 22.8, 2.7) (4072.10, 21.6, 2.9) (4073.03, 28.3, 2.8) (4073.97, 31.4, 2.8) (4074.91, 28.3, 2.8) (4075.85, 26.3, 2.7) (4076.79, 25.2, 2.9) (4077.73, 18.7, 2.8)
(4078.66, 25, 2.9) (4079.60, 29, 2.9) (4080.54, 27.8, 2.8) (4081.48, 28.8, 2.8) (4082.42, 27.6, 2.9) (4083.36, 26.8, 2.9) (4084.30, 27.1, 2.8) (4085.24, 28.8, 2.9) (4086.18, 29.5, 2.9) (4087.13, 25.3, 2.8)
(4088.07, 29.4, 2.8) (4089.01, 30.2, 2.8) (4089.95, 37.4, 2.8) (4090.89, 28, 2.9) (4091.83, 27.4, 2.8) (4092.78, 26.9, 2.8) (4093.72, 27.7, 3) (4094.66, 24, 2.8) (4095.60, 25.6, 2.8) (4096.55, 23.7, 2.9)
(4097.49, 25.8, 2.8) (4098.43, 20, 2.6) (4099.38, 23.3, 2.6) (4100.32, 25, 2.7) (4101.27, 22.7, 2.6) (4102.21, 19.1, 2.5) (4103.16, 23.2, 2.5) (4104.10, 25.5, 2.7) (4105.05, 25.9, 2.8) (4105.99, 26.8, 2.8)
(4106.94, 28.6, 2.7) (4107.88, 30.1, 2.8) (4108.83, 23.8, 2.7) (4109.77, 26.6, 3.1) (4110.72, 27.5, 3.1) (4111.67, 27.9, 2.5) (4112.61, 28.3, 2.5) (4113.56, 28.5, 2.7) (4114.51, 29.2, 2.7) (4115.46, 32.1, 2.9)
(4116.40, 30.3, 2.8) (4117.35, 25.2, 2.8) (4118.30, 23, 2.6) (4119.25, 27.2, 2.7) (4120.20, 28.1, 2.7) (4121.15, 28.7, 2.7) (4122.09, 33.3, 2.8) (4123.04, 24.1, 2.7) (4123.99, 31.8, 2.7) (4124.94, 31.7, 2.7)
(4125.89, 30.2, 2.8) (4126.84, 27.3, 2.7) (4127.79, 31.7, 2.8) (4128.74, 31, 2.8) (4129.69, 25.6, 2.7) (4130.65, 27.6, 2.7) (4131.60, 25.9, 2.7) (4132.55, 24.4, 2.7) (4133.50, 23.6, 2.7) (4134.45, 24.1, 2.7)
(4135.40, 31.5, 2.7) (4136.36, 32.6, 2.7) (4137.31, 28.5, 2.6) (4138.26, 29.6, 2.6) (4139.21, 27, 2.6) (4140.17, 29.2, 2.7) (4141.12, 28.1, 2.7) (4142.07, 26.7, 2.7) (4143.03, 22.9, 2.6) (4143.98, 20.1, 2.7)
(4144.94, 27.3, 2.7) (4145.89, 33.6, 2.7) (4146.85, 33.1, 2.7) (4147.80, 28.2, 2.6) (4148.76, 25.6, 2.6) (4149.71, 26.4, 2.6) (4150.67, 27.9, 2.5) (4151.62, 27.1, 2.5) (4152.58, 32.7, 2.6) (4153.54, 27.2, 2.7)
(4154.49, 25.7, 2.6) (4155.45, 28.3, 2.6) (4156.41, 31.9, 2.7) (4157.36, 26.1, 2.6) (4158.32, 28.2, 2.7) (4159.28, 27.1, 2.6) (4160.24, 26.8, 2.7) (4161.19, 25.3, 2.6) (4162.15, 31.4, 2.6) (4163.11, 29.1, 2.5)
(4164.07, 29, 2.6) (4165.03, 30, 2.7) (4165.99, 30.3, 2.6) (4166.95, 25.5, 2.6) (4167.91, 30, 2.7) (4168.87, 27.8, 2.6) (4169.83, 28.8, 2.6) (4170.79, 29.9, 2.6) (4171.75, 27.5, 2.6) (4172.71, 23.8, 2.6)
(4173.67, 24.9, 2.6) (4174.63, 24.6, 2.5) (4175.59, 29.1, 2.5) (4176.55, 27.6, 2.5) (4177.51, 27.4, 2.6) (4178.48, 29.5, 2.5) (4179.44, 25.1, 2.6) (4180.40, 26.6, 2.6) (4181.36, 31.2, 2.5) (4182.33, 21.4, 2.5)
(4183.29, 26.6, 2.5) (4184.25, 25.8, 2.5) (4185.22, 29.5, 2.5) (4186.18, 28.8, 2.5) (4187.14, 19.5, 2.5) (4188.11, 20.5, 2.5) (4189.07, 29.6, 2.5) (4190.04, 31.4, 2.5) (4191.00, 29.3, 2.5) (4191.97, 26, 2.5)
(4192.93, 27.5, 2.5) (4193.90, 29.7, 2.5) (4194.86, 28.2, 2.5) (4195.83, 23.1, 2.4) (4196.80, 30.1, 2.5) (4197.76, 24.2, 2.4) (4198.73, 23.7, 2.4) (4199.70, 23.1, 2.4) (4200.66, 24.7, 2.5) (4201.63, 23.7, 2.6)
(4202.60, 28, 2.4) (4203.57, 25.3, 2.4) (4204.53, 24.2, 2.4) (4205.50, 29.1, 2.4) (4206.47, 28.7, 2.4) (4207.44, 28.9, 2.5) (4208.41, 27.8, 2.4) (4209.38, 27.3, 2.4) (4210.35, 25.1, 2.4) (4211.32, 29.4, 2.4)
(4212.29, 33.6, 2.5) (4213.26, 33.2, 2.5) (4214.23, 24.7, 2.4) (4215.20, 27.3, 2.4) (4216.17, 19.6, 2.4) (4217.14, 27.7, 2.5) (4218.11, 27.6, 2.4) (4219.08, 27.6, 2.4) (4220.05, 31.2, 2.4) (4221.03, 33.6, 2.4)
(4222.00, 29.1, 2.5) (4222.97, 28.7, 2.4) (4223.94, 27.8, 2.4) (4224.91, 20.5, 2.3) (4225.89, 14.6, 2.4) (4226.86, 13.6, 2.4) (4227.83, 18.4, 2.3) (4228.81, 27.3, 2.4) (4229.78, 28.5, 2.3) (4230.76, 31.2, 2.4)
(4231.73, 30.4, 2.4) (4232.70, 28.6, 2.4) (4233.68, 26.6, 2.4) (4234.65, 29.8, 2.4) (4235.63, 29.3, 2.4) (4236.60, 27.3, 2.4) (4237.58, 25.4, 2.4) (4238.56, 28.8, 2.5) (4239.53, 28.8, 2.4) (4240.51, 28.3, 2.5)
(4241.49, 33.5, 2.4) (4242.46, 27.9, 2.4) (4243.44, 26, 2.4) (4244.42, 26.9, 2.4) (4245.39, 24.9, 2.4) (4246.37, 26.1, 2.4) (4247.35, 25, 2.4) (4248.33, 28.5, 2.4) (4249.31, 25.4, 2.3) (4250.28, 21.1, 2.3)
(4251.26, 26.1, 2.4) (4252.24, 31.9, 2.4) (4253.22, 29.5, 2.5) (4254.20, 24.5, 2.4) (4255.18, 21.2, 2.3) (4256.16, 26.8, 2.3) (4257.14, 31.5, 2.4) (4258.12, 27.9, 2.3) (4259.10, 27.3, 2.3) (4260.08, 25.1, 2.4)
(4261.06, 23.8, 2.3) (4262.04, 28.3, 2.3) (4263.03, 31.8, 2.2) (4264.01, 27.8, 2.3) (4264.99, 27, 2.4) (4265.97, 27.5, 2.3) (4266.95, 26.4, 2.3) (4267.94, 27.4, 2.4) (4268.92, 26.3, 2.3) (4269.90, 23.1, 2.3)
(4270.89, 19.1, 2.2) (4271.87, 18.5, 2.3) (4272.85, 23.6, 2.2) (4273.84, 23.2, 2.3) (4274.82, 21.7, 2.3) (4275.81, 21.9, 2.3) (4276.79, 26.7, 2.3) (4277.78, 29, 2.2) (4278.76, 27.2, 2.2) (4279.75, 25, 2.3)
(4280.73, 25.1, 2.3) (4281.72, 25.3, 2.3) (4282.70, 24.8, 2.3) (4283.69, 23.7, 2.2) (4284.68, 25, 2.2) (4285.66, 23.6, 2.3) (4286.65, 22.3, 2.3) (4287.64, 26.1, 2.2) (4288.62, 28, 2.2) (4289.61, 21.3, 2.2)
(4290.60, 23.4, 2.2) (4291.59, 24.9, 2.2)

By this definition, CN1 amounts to -0.05 mag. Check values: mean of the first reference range 26.9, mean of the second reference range 25.7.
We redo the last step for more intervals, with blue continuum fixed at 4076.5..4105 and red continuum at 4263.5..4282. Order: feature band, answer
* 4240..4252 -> -0.07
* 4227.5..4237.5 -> -0.11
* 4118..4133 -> -0.10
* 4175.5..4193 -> -0.06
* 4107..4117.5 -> -0.09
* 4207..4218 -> -0.10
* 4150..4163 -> -0.10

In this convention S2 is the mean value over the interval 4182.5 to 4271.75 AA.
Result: 26.7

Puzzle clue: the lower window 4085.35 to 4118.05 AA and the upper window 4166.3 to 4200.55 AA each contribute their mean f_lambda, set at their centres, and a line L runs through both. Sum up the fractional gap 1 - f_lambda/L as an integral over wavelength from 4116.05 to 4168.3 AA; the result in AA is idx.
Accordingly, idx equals -2.5 AA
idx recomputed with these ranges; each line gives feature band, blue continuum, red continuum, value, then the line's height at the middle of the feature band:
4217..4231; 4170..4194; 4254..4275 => 0.3 AA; 26.2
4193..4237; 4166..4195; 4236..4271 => 0.5 AA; 27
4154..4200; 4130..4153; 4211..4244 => 0.4 AA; 27.5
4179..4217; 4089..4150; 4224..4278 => -0.3 AA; 26.5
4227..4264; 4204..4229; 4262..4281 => -2.0 AA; 25.8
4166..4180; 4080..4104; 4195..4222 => -0.2 AA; 26.9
